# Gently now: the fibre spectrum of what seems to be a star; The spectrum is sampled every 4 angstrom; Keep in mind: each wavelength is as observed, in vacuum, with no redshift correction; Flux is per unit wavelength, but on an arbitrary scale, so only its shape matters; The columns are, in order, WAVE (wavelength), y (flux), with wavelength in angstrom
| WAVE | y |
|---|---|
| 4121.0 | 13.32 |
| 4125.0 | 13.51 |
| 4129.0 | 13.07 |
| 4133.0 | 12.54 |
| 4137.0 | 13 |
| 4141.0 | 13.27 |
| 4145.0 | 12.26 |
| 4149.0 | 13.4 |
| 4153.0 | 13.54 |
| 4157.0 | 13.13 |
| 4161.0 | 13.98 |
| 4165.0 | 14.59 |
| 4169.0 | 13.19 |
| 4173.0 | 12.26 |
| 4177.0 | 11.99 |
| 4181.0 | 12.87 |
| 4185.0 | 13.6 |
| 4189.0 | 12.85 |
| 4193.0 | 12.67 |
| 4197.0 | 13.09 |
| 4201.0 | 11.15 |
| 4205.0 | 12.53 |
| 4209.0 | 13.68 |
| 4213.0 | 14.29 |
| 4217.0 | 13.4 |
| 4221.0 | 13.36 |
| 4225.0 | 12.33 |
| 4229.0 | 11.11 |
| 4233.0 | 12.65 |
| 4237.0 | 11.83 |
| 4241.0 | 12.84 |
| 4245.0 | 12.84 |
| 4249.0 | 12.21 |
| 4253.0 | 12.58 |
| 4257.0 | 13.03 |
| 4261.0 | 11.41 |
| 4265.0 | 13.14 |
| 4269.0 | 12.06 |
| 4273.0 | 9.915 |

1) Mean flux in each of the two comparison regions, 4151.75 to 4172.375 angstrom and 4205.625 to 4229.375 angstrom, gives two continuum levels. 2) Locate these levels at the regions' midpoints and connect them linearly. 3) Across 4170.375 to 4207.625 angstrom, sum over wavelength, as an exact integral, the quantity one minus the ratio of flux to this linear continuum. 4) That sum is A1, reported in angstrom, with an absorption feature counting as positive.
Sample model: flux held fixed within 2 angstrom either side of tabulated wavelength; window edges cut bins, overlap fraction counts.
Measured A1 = 2.2 angstrom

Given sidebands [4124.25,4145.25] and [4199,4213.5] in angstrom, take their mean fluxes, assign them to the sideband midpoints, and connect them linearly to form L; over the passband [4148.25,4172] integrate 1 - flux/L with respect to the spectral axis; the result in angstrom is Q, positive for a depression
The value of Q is -1.3 angstrom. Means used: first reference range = 13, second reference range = 12.8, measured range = 13.6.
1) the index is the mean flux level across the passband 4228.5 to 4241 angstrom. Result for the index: 12.1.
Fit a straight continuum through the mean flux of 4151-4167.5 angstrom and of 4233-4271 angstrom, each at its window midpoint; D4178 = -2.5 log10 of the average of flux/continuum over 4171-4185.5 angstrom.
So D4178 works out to 0.08 mag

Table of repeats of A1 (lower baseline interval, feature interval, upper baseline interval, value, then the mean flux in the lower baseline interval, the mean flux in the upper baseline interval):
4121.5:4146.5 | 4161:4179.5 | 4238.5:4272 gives -0.4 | 13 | 12.4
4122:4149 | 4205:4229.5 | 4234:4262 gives -1.0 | 13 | 12.4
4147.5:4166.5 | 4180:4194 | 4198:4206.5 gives -0.5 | 13.7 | 11.9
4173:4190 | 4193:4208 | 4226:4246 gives 0.2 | 12.8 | 12.2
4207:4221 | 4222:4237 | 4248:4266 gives 1.3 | 13.7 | 12.5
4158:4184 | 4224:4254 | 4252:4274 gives 0.2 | 13.2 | 12.1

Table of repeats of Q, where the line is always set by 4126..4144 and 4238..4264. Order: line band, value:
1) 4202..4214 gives -0.55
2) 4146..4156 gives -0.33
